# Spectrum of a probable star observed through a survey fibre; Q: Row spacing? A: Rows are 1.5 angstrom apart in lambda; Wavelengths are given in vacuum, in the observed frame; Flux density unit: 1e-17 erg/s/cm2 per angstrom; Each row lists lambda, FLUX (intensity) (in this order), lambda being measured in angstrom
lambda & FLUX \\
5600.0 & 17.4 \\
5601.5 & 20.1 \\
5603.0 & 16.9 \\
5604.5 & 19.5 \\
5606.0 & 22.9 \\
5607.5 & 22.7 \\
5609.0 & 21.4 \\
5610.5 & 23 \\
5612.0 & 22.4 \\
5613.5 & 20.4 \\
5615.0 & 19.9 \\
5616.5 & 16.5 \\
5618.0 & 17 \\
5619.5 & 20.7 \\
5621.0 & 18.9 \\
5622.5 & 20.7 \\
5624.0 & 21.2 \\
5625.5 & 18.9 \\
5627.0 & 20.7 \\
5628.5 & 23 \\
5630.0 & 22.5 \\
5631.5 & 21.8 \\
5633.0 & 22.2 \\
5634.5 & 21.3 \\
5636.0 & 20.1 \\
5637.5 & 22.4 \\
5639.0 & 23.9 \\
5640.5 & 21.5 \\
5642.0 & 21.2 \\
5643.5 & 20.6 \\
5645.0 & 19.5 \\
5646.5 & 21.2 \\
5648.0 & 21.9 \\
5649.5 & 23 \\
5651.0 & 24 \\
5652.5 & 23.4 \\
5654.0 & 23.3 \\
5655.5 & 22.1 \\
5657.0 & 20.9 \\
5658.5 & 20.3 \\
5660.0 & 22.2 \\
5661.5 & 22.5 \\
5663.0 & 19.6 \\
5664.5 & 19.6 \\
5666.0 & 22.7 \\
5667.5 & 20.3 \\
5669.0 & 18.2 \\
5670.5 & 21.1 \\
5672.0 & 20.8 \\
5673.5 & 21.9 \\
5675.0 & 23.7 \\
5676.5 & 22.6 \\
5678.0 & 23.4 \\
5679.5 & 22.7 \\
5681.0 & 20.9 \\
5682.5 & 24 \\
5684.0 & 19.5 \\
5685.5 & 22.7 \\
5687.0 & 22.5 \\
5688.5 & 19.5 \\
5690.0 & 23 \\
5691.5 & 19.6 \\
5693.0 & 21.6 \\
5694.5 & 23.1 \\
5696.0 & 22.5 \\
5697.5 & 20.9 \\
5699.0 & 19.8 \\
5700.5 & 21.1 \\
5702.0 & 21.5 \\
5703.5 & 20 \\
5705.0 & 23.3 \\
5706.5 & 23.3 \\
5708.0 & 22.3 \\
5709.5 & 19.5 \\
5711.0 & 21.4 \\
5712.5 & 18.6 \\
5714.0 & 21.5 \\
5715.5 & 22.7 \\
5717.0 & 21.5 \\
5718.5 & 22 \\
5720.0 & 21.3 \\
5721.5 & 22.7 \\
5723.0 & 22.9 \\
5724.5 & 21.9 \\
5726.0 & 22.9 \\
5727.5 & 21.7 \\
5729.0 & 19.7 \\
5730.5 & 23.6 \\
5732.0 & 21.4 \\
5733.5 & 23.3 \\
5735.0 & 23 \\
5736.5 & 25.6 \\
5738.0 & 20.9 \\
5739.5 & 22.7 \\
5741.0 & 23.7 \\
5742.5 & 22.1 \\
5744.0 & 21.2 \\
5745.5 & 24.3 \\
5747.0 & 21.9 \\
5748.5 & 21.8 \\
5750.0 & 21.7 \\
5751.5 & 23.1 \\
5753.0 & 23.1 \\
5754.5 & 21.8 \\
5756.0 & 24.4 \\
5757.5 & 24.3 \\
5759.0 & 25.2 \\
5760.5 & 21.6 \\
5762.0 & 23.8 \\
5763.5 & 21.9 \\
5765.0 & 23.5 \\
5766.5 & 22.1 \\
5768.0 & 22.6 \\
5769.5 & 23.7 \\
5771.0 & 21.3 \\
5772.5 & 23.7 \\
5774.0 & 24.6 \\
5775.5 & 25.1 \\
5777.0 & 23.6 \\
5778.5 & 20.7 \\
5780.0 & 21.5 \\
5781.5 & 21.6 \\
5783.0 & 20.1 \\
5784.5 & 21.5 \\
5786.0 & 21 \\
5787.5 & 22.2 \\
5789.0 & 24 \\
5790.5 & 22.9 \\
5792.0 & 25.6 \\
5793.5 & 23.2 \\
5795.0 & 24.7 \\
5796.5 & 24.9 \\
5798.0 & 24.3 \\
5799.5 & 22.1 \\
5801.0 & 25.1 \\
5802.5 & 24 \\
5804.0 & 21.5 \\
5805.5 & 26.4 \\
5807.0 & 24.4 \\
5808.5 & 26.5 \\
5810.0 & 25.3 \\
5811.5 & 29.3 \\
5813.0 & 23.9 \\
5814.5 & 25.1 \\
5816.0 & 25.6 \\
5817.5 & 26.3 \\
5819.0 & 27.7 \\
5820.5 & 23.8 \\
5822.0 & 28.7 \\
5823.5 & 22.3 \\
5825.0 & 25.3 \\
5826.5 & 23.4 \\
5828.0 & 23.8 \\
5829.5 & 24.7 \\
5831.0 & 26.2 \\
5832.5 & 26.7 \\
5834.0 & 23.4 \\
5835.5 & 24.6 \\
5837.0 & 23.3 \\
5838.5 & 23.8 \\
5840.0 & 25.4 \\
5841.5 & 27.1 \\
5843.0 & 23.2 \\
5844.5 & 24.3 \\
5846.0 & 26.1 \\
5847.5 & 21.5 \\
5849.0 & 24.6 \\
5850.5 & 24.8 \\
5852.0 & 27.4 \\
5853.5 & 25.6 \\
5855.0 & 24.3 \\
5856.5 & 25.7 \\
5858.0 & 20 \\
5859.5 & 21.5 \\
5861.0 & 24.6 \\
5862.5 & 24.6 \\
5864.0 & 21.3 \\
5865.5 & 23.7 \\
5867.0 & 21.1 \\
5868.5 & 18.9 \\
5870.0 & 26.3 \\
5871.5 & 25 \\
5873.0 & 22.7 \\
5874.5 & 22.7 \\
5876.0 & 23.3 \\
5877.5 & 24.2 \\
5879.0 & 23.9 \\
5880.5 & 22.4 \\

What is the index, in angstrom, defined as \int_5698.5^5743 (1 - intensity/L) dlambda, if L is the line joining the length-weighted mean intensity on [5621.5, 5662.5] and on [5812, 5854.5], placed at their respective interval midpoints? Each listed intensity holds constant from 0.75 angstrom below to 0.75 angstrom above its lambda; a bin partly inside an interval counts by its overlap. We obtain 2.13 angstrom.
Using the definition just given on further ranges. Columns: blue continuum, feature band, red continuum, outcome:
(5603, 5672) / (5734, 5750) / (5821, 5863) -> 0.13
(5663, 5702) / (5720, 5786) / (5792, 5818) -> 2.26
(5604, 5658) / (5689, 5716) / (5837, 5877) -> 0.85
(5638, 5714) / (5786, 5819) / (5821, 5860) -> -1.05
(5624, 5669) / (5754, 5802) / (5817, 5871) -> 0.62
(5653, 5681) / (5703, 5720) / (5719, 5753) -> 0.50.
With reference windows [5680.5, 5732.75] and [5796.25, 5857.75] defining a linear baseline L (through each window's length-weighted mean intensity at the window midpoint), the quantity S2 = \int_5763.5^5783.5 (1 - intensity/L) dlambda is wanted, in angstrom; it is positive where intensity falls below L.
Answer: 0.7 angstrom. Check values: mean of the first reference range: 21.6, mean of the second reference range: 24.9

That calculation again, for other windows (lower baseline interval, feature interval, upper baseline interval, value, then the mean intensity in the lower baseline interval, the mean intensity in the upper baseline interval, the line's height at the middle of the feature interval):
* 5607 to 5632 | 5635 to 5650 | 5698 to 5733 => -0.4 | 20.7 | 21.6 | 20.9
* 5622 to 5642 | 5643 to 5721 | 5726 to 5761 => 1.8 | 21.6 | 22.7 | 22.1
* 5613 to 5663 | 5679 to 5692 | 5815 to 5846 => 0.3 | 21.2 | 25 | 22.1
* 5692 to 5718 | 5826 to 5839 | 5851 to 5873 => -0.7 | 21.4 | 23.6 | 23.2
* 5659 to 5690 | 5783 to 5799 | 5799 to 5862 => 0.5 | 21.5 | 24.8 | 23.9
